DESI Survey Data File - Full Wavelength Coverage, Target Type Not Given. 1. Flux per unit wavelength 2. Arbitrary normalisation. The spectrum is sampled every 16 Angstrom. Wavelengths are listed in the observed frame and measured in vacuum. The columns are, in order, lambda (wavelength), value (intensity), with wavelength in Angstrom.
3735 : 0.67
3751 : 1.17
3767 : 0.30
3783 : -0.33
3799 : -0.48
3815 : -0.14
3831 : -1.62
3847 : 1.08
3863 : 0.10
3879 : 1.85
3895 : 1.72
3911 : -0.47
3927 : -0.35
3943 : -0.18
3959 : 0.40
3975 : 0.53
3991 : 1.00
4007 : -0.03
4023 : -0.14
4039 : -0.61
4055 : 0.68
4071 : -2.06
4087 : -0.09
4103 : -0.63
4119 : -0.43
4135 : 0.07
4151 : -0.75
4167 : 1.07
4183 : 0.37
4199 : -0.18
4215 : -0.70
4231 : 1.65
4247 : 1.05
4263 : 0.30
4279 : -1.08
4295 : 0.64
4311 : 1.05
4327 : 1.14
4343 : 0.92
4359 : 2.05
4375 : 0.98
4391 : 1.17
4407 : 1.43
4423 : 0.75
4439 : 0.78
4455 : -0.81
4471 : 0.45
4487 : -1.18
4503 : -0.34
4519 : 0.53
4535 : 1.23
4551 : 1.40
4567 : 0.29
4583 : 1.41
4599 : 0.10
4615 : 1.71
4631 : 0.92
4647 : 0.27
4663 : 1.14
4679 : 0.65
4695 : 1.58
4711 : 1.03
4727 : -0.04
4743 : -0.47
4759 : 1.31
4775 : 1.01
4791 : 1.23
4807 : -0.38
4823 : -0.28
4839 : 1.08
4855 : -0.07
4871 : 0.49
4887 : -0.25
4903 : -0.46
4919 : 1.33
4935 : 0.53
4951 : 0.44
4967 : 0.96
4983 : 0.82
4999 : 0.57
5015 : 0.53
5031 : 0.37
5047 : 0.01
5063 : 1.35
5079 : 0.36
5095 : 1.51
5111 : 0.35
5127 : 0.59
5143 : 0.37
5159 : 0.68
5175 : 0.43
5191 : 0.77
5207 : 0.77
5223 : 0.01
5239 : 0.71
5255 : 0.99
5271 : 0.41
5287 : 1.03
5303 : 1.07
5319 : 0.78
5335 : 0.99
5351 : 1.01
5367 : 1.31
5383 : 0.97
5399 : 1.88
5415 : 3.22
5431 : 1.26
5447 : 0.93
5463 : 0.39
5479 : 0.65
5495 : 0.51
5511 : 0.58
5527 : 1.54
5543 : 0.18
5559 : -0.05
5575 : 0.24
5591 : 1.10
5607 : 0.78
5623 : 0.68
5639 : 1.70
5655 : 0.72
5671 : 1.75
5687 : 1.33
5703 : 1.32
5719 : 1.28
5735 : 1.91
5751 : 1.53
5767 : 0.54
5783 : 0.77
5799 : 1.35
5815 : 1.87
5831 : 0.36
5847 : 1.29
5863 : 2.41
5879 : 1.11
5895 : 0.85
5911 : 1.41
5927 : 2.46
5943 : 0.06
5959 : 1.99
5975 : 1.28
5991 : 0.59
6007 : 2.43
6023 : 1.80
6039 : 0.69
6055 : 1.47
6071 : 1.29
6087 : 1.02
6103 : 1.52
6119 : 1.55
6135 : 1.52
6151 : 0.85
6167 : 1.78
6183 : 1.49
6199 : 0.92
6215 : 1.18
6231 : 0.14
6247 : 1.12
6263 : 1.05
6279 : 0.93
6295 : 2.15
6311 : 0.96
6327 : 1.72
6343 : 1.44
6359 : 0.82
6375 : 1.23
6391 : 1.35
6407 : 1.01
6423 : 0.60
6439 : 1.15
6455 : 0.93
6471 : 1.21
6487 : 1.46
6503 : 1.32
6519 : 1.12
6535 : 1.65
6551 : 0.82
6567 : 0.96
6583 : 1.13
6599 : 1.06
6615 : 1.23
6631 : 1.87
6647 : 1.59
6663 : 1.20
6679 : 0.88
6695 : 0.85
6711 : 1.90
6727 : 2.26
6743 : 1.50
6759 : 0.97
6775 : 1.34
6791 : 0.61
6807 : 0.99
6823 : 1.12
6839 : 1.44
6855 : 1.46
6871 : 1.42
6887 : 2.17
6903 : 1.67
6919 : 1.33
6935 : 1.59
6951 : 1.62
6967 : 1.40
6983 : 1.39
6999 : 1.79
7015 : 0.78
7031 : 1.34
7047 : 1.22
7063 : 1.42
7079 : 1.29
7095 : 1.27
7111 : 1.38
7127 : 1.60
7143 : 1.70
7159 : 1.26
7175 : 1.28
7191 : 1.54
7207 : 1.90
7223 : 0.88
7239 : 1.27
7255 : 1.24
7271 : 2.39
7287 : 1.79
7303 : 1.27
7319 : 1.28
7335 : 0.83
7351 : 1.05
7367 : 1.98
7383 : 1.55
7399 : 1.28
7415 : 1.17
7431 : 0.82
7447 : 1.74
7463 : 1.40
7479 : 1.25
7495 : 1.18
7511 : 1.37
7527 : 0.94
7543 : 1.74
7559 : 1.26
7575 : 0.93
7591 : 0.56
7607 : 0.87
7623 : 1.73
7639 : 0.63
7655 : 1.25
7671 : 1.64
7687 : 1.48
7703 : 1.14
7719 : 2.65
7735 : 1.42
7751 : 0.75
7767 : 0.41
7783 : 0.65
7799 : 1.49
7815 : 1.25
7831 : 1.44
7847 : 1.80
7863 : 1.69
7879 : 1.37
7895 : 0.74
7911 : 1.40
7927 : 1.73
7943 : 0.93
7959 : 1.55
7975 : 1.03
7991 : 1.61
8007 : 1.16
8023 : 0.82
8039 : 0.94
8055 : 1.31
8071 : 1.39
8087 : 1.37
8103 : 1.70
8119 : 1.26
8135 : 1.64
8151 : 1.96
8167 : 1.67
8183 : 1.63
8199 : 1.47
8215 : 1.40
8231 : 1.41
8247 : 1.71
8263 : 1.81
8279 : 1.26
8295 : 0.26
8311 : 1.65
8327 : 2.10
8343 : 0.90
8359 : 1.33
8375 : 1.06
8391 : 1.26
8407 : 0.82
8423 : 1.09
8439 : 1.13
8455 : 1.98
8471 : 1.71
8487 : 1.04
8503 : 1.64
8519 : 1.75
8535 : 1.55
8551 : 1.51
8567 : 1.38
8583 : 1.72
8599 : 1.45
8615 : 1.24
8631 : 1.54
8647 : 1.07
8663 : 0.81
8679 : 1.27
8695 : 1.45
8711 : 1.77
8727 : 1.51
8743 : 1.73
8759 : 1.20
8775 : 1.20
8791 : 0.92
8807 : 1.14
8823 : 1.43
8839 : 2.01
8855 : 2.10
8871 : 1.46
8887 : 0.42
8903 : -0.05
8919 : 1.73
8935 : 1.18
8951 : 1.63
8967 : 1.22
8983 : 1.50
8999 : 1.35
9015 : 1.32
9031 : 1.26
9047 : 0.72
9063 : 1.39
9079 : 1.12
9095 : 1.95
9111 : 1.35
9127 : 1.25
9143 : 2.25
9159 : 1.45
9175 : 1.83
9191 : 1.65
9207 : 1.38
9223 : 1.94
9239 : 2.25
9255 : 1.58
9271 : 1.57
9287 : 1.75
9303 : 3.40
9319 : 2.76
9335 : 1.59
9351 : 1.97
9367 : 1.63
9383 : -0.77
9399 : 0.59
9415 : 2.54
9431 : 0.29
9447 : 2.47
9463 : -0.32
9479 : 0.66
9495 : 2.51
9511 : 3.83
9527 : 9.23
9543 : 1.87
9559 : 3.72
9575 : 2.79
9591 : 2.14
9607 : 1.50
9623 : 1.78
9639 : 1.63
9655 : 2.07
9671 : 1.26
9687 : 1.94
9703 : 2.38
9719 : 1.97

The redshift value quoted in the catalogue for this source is 0.45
